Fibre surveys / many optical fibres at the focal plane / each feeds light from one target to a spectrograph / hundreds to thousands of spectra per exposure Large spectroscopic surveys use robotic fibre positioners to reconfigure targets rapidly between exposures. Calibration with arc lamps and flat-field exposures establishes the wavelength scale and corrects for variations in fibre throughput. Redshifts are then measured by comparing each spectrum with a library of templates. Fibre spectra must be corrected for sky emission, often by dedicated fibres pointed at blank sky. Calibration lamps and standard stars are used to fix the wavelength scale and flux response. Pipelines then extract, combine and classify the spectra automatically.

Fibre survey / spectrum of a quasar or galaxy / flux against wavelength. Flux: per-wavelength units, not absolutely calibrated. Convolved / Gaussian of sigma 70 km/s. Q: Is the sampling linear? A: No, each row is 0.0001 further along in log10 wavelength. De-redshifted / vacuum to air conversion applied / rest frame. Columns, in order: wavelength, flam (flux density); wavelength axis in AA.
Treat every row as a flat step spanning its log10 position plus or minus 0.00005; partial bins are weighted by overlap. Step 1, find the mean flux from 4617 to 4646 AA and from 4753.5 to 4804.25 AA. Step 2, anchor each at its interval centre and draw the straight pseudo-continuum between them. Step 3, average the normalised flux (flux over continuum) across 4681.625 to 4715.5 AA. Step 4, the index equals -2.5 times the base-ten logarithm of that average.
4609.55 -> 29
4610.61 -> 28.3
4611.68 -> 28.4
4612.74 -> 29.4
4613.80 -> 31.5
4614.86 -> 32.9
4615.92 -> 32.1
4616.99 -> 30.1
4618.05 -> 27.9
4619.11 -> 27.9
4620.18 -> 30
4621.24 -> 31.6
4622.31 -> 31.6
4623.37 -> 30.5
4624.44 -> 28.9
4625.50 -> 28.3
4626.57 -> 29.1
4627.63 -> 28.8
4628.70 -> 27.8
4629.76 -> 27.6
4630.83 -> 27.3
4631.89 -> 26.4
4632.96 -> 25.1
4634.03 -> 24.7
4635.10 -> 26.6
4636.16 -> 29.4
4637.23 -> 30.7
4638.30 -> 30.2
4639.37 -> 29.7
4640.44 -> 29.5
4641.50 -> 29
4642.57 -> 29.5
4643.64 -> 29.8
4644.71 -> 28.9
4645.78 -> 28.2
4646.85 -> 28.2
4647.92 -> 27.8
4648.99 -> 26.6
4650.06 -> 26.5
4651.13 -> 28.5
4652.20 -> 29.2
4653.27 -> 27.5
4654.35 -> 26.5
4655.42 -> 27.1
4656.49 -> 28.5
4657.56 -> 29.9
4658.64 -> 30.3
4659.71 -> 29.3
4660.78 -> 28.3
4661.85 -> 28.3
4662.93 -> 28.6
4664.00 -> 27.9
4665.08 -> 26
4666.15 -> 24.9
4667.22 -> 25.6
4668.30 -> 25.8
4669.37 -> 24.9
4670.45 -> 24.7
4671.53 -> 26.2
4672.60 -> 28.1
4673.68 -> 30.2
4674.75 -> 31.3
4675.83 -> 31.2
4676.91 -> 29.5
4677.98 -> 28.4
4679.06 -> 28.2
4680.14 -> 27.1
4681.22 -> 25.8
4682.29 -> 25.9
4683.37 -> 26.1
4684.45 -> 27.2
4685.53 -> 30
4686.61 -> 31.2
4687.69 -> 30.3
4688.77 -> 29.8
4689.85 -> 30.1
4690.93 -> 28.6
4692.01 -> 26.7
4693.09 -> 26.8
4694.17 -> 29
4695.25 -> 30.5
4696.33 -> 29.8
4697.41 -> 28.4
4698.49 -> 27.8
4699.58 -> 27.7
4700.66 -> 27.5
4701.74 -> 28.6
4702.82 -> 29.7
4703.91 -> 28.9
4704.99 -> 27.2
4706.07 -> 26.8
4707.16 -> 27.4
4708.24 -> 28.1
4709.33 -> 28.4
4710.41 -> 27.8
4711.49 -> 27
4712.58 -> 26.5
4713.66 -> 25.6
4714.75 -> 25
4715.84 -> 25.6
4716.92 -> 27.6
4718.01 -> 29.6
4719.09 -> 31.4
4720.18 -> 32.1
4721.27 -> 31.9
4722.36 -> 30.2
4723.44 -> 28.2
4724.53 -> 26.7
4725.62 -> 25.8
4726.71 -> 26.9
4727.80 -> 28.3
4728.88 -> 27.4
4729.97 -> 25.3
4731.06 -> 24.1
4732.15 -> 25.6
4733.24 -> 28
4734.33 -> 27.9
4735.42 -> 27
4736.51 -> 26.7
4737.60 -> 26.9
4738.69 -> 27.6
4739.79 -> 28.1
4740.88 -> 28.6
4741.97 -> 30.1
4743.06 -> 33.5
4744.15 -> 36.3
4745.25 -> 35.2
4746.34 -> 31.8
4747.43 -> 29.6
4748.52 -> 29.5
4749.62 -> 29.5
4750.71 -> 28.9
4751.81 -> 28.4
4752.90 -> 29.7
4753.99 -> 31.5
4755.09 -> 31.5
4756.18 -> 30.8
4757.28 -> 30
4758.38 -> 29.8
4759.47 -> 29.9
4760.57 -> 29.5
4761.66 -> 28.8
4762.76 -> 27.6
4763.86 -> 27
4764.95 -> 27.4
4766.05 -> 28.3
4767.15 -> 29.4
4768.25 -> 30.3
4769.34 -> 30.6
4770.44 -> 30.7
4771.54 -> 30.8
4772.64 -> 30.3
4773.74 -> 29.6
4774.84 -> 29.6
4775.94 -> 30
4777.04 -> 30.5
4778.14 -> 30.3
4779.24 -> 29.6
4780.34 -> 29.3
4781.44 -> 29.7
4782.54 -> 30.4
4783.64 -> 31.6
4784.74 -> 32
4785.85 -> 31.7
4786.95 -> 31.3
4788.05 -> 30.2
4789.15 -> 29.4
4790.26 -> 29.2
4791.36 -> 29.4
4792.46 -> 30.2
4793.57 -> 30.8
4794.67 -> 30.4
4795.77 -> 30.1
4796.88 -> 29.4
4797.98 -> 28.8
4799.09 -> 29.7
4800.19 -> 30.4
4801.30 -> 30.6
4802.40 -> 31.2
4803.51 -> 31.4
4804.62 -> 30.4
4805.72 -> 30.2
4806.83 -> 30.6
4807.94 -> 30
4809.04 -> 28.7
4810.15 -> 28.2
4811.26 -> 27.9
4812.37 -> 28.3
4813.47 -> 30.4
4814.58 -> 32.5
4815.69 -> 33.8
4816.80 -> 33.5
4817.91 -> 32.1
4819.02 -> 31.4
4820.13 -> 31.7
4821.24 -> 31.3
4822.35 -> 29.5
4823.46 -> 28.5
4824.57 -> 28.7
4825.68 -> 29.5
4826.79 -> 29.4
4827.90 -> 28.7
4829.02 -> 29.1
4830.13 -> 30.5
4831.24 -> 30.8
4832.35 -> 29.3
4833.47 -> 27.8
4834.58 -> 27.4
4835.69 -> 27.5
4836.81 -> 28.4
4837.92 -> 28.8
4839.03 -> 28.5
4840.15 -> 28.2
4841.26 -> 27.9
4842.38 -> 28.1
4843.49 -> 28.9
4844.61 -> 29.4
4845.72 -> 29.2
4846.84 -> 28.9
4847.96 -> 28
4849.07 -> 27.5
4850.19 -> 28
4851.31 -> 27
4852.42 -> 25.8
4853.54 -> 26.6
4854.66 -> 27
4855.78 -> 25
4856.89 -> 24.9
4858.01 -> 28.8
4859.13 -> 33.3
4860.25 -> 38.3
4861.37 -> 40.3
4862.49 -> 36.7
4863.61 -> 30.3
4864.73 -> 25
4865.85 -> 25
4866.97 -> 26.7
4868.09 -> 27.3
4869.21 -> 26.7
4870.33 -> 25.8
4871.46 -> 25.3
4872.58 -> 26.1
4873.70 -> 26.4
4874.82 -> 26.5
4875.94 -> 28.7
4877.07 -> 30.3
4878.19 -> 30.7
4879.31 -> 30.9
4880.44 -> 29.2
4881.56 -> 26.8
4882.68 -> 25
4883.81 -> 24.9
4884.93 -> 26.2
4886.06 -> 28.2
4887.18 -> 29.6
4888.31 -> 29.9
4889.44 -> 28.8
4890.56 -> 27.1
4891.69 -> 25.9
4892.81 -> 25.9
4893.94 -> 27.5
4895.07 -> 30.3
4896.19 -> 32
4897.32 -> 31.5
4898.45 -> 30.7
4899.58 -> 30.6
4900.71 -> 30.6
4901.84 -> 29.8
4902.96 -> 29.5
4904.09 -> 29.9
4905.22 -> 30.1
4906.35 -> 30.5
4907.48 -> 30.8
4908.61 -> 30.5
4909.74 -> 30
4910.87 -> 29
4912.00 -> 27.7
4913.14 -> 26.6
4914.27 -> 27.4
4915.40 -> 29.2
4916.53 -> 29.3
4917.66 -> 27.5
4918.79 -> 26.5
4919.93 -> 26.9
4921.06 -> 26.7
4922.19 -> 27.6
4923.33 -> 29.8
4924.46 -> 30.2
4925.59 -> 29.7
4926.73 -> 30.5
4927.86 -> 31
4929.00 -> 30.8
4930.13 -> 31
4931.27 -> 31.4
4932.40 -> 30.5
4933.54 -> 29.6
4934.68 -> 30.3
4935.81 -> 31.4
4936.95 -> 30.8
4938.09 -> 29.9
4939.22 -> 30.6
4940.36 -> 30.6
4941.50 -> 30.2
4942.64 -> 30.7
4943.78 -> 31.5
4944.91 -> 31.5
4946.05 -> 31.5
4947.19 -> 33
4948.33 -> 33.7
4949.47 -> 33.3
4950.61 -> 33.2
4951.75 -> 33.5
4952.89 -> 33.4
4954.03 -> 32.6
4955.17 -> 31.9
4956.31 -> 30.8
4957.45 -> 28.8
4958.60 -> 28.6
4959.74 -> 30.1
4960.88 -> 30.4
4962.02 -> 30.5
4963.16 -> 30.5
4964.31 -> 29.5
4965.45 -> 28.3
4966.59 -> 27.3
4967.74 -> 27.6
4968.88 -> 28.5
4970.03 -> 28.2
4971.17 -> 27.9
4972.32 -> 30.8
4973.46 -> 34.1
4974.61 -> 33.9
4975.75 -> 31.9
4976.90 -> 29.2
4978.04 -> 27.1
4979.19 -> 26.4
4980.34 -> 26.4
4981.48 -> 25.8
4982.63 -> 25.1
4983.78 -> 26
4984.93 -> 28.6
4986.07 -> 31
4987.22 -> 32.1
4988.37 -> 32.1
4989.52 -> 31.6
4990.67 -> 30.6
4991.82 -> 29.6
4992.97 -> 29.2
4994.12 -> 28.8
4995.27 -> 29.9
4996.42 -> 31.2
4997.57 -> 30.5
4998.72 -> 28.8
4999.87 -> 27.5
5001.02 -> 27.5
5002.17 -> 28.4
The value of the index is 0.048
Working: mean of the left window 28.7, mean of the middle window 28.1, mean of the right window 30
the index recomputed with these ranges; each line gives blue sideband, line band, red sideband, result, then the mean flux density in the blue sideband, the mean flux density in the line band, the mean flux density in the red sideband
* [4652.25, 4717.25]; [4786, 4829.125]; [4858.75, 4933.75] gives -0.06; 27.9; 30.2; 29.1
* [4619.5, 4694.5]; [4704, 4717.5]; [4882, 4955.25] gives 0.06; 28.2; 27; 29.8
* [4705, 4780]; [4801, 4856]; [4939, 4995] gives 0.00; 28.9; 29.3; 30.2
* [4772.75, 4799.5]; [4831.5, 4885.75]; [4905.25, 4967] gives 0.07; 30.1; 28.3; 30.2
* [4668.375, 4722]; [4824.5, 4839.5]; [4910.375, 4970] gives 0.01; 28.2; 28.9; 30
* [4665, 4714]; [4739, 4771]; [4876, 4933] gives -0.07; 27.9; 30.1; 29.1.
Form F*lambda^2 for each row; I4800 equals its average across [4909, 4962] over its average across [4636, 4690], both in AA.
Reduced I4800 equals 1.2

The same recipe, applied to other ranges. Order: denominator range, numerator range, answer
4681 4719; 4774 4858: 1.10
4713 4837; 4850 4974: 1.06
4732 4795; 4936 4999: 1.10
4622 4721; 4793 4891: 1.11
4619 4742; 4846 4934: 1.12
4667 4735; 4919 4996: 1.20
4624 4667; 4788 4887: 1.12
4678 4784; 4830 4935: 1.06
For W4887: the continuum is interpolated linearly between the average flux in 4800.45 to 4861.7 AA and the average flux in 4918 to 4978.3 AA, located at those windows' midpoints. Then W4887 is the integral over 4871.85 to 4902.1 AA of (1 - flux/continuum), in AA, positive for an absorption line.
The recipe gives 1.5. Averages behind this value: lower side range 29.6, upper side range 30.4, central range 28.5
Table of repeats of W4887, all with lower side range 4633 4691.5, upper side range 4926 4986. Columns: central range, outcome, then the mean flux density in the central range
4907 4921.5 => 0.8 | 28.3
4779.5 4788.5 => -0.5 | 30.7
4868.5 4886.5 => 1.4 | 27.3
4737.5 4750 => -0.9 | 30.7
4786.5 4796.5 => -0.4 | 30.1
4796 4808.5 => -0.5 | 30.2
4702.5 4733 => 0.9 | 27.7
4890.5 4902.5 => 0.2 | 29.4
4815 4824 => -0.7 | 31.5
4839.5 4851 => 0.4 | 28.4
